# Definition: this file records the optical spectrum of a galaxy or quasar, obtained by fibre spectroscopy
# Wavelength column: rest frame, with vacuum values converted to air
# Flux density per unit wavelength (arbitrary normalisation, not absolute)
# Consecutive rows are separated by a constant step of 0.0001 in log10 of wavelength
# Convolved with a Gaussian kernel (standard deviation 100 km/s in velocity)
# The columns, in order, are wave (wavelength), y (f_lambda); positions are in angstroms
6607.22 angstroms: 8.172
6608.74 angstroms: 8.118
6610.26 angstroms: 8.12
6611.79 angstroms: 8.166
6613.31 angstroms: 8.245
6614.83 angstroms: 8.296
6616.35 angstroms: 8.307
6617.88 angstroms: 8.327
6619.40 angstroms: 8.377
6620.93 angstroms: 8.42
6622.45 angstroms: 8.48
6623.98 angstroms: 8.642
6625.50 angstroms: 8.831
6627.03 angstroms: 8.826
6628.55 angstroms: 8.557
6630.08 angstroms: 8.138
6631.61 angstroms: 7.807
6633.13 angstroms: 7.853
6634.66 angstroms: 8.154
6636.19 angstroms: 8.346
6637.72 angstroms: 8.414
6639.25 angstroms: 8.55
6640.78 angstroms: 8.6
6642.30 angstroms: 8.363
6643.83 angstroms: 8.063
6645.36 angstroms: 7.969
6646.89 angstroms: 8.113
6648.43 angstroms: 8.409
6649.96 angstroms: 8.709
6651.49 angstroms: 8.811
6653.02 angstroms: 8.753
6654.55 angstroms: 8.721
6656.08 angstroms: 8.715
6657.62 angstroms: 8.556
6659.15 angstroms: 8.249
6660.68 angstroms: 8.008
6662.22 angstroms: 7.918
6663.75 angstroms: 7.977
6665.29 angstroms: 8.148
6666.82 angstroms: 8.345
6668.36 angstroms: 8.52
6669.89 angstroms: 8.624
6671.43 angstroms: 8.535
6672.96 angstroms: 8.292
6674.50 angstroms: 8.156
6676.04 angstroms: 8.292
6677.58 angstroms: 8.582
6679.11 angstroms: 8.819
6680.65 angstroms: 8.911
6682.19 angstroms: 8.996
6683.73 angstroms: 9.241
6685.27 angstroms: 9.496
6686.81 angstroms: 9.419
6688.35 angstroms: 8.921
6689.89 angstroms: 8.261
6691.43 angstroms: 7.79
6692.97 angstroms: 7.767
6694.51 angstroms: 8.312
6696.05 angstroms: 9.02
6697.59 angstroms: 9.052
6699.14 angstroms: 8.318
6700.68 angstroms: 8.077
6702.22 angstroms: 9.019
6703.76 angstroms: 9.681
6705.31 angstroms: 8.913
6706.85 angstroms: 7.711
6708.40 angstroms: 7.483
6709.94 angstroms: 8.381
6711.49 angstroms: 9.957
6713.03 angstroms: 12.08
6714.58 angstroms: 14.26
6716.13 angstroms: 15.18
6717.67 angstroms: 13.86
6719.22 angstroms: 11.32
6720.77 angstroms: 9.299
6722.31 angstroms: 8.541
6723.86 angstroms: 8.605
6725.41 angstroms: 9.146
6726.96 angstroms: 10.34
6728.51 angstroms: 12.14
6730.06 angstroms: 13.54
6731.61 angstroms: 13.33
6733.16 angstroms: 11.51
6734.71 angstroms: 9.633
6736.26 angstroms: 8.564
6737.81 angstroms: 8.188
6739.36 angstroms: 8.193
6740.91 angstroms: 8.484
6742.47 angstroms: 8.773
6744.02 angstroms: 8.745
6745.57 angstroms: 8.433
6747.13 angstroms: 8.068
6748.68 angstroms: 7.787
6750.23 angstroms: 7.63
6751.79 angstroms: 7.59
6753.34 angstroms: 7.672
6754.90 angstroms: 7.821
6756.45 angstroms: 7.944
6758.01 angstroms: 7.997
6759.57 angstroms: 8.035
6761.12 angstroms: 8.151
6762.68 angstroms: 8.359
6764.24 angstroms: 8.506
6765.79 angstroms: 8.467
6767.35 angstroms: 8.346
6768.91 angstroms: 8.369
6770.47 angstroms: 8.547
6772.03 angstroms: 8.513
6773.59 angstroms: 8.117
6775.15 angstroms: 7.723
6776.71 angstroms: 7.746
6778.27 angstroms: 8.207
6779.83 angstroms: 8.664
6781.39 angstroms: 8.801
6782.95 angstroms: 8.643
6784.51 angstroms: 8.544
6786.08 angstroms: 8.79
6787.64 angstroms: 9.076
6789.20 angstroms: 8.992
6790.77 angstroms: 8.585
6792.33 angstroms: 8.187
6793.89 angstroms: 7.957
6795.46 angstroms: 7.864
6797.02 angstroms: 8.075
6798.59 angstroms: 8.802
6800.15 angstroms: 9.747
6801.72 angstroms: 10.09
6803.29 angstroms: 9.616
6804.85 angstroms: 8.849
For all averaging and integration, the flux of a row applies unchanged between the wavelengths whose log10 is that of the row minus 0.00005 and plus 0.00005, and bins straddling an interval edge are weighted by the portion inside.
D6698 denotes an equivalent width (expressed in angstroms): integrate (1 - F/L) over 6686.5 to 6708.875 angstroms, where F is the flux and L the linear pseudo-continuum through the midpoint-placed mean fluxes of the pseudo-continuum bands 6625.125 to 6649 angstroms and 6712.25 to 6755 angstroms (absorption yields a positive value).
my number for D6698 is 2.0 angstroms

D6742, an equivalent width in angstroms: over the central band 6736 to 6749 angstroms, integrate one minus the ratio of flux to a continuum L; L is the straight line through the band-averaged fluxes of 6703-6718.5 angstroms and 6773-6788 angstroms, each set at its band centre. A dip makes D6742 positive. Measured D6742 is 1.77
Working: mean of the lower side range 10.8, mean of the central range 8.37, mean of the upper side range 8.42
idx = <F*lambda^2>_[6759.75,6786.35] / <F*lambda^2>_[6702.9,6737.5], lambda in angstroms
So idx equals 0.80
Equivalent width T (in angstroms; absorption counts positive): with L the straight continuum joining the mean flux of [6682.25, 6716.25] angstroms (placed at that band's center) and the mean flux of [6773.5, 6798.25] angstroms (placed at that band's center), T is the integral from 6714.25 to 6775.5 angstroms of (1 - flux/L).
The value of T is -3.4 angstroms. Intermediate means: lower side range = 9.26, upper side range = 8.39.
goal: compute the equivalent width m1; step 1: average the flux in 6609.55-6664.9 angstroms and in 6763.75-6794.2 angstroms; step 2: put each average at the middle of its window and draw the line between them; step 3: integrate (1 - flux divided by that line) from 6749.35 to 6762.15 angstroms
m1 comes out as 0.9 angstroms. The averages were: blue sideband 8.35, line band 7.86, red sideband 8.45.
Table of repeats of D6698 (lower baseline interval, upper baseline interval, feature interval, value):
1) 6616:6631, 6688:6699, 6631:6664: 0.5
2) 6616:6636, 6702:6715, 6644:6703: 3.7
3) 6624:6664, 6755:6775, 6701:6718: -4.4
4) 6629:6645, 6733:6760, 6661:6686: -0.9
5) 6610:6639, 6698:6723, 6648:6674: 1.9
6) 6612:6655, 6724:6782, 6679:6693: -0.4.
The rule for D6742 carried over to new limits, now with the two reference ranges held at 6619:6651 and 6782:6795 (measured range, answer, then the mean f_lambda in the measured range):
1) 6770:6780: 0.45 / 8.18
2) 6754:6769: 0.62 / 8.19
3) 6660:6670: 0.25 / 8.19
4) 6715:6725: -3.17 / 11.2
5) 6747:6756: 0.83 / 7.75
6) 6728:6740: -3.00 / 10.6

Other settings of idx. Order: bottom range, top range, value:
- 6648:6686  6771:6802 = 1.03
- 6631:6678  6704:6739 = 1.28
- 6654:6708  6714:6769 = 1.13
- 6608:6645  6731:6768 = 1.07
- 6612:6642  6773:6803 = 1.07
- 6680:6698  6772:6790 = 1.00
